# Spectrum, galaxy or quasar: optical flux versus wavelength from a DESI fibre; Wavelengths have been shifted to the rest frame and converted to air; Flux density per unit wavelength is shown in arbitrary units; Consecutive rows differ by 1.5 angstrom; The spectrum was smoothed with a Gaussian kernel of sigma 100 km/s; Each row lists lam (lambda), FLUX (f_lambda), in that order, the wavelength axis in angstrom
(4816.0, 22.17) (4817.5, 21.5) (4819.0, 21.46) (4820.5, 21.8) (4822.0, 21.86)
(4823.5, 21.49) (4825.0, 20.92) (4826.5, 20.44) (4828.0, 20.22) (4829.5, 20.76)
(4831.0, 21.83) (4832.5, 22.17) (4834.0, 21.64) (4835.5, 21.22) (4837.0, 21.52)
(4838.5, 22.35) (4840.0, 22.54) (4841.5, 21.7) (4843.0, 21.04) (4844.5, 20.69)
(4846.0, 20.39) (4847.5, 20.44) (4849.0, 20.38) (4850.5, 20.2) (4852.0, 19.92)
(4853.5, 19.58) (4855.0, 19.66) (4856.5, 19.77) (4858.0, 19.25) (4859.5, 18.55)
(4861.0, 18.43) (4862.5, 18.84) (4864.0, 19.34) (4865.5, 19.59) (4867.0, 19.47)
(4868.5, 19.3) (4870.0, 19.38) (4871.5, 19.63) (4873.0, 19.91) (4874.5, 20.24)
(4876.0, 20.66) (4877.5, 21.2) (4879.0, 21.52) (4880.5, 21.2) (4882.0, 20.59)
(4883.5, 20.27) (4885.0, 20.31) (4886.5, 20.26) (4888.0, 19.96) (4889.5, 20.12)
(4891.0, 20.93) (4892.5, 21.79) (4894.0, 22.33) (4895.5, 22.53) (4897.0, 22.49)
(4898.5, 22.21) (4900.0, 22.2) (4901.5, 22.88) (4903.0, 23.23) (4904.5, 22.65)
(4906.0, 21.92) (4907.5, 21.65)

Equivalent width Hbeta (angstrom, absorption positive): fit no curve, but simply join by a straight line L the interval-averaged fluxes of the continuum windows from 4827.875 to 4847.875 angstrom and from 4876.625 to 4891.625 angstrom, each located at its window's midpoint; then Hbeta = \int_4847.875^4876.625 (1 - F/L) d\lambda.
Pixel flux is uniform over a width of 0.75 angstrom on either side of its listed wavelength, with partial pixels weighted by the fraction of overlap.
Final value 1.91 angstrom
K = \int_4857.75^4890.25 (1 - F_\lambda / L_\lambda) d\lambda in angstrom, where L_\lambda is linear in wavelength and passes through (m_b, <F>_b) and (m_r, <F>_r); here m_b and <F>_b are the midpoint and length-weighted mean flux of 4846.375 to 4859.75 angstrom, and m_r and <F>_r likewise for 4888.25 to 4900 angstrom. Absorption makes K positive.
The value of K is 1.36 angstrom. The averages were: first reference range 19.8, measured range 19.9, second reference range 21.7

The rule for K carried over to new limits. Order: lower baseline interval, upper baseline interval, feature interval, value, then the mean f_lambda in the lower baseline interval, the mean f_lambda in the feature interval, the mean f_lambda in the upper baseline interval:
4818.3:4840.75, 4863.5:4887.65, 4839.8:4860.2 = 0.7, 21.5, 20.2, 20.2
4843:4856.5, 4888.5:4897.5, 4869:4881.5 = 0.4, 20.2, 20.4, 21.6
